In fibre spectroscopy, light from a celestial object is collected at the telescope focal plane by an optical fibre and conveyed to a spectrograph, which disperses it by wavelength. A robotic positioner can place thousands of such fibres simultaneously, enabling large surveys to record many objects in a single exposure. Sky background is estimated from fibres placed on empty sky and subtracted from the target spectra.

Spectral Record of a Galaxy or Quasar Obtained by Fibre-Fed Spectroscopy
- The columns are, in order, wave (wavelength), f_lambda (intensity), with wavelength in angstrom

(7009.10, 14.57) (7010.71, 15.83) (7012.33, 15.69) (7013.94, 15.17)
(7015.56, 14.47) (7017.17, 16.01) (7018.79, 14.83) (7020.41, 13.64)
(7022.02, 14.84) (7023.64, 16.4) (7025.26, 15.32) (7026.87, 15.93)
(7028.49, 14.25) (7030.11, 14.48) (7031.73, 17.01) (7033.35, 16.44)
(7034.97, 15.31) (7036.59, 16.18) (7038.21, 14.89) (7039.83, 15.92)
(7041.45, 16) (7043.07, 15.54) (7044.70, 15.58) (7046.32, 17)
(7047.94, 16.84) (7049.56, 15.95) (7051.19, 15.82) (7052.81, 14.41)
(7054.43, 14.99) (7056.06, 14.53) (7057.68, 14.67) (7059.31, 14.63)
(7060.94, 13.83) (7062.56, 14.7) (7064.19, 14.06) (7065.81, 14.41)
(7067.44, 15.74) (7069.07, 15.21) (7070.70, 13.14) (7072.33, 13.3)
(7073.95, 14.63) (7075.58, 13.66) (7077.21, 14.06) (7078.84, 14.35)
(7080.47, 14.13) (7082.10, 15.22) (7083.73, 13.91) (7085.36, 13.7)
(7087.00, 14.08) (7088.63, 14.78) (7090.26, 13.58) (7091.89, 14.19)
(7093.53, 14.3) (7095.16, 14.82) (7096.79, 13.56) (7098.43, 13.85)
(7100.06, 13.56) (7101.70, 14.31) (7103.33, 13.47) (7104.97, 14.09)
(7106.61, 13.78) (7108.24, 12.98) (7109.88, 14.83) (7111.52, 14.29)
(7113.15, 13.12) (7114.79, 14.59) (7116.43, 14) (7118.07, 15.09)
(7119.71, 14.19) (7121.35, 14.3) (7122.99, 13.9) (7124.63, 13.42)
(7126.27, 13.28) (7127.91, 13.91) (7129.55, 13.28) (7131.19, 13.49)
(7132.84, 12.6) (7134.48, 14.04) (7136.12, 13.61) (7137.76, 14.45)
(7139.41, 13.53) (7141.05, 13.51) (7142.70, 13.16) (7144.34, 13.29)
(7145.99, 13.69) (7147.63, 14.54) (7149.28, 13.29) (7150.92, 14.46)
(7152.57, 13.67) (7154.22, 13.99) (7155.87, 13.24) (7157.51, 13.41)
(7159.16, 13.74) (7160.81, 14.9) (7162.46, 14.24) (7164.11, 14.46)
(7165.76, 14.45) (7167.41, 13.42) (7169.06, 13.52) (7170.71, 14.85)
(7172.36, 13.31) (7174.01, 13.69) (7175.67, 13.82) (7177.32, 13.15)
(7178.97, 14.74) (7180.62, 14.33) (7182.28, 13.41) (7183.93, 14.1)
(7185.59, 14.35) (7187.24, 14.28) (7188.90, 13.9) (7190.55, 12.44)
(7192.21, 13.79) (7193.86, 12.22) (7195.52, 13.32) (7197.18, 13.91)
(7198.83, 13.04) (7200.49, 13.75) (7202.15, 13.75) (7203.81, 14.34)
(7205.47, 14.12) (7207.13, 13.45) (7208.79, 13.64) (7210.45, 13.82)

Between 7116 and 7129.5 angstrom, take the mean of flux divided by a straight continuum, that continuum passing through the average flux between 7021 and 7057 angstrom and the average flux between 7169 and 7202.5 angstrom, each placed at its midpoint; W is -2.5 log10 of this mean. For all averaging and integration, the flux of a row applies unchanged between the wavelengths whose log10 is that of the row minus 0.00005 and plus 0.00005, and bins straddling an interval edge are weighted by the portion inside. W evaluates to 0.04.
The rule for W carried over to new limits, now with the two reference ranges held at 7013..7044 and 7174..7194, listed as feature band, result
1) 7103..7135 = 0.05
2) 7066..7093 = 0.05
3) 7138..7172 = 0.02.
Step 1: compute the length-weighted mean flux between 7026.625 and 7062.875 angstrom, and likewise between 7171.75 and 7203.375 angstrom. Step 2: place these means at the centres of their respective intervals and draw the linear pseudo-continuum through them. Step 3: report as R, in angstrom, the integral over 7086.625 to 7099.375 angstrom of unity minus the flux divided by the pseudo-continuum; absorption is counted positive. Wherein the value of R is 0.6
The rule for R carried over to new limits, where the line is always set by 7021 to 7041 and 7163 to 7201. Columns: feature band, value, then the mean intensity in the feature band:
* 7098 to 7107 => 0.5 angstrom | 13.8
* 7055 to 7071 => 0.7 angstrom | 14.5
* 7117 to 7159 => 1.6 angstrom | 13.7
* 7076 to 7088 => 0.6 angstrom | 14.2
